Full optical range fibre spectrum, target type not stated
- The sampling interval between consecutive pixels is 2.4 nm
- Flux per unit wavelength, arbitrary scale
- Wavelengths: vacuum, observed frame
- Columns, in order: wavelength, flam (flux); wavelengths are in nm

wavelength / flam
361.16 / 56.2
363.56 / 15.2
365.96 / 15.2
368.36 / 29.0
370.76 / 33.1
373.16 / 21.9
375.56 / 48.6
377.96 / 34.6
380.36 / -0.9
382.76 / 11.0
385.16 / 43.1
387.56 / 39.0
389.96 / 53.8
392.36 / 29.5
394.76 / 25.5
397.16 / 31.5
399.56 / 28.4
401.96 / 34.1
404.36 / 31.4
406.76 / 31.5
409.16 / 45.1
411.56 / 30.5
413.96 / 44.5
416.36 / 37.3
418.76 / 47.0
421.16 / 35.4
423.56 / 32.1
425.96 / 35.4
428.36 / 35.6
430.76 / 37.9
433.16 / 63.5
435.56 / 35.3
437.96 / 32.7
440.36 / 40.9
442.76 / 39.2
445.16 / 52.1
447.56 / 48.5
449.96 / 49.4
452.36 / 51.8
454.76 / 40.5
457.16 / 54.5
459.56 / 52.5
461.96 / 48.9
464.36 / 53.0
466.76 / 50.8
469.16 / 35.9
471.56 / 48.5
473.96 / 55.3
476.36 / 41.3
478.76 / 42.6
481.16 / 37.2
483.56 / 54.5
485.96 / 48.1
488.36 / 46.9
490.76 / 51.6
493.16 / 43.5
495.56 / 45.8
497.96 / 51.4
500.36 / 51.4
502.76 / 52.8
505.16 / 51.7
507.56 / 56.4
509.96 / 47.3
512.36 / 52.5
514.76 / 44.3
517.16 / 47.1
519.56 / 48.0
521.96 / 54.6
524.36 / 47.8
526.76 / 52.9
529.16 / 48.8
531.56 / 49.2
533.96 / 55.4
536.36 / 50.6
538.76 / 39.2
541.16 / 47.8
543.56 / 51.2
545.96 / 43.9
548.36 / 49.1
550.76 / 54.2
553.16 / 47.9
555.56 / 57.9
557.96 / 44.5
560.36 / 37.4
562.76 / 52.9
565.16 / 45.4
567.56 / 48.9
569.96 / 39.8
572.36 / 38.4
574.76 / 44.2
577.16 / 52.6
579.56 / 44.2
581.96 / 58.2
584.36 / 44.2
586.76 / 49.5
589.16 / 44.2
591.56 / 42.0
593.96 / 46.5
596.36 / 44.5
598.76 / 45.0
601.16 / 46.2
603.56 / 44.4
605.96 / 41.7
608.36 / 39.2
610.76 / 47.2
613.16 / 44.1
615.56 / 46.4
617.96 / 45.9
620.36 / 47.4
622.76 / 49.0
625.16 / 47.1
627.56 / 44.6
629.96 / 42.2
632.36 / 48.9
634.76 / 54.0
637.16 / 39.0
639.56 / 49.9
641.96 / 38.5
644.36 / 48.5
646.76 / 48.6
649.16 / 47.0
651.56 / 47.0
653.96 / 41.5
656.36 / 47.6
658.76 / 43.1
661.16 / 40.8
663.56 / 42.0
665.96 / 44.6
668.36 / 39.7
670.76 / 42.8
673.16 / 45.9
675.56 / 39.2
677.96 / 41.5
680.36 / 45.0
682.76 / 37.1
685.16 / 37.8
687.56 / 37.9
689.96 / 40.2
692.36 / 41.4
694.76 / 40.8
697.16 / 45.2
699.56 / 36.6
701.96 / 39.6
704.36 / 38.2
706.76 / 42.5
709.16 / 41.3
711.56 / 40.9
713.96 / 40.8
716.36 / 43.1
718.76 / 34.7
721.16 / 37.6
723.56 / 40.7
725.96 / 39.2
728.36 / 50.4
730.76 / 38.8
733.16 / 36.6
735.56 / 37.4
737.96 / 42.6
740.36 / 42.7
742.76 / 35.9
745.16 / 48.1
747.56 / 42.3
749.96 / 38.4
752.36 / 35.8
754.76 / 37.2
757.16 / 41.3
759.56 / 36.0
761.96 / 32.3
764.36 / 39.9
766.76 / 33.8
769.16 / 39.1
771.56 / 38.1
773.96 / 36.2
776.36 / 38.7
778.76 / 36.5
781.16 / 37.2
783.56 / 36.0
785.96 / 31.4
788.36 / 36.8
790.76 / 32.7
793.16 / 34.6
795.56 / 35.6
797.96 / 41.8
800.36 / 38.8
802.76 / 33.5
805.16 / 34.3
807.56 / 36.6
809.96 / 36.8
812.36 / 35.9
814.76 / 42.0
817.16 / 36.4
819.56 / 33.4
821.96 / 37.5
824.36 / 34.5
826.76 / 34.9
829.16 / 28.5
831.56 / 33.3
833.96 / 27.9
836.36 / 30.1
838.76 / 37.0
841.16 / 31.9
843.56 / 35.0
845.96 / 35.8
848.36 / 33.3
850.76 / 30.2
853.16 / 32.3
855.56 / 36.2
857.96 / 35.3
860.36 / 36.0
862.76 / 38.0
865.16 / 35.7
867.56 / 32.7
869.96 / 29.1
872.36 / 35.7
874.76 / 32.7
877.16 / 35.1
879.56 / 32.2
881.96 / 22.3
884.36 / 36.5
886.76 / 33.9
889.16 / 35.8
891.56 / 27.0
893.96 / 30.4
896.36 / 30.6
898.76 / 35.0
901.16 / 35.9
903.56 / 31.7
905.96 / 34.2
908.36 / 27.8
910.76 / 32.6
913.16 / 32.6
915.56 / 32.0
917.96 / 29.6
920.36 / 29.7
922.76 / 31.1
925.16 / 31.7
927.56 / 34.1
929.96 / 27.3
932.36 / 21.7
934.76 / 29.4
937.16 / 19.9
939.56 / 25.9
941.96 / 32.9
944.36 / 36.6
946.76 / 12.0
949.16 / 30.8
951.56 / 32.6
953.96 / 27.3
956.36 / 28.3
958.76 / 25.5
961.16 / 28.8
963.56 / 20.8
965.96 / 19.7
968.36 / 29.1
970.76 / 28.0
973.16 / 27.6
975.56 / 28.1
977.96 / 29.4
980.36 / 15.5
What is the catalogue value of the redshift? 0.108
